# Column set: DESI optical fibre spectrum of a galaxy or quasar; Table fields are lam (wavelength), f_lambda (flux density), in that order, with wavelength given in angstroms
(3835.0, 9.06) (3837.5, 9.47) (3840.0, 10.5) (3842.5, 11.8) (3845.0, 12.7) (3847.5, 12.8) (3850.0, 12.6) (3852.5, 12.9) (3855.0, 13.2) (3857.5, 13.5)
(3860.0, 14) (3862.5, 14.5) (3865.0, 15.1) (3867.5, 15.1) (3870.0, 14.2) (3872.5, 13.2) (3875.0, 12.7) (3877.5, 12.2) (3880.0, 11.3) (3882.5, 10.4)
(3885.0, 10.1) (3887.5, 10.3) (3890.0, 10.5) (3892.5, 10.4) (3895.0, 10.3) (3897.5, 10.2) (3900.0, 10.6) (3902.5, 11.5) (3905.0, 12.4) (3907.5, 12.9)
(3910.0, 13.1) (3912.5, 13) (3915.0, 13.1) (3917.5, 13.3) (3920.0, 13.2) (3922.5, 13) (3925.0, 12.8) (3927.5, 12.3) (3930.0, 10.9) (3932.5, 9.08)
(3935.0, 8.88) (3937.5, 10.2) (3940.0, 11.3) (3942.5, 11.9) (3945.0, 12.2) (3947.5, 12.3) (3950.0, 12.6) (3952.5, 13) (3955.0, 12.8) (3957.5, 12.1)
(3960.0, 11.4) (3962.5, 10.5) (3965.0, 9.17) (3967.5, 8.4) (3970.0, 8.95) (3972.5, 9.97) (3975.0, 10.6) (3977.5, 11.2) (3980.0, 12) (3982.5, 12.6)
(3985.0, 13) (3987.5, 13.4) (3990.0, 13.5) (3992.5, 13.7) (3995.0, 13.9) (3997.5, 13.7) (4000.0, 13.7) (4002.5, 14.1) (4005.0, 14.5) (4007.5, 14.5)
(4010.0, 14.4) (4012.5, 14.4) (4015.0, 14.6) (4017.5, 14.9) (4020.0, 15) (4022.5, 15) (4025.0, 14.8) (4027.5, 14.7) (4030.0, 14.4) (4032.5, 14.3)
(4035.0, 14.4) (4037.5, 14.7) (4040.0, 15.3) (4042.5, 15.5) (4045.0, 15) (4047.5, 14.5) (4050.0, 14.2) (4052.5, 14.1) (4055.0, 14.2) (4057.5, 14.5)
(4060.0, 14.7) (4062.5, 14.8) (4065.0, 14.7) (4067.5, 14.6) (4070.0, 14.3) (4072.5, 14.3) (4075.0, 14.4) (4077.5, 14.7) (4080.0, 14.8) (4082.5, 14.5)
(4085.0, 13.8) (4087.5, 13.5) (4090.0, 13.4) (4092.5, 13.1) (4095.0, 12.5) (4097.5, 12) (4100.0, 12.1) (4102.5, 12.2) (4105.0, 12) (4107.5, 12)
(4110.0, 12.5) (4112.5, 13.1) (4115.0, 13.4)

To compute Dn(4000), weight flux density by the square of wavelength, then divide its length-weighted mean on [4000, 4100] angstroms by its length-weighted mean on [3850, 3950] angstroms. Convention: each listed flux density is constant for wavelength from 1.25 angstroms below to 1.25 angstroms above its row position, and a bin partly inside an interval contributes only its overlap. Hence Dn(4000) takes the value 1.3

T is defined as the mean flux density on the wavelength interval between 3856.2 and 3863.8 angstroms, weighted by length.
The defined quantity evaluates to 14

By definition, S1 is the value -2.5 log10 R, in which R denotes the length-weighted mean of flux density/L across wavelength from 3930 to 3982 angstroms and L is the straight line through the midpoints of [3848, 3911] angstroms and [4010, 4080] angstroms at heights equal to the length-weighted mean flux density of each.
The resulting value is 0.22 mag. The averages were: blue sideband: 12.3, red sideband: 14.6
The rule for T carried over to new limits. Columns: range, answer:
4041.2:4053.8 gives 14.7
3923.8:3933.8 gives 11.3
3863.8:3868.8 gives 15.1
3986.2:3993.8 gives 13.5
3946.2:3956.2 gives 12.7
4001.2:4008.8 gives 14.4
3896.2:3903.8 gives 10.8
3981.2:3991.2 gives 13.1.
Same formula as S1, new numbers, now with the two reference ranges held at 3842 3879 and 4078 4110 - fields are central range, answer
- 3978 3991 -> 0.03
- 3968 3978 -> 0.31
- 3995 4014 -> -0.08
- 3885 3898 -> 0.28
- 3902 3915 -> 0.05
